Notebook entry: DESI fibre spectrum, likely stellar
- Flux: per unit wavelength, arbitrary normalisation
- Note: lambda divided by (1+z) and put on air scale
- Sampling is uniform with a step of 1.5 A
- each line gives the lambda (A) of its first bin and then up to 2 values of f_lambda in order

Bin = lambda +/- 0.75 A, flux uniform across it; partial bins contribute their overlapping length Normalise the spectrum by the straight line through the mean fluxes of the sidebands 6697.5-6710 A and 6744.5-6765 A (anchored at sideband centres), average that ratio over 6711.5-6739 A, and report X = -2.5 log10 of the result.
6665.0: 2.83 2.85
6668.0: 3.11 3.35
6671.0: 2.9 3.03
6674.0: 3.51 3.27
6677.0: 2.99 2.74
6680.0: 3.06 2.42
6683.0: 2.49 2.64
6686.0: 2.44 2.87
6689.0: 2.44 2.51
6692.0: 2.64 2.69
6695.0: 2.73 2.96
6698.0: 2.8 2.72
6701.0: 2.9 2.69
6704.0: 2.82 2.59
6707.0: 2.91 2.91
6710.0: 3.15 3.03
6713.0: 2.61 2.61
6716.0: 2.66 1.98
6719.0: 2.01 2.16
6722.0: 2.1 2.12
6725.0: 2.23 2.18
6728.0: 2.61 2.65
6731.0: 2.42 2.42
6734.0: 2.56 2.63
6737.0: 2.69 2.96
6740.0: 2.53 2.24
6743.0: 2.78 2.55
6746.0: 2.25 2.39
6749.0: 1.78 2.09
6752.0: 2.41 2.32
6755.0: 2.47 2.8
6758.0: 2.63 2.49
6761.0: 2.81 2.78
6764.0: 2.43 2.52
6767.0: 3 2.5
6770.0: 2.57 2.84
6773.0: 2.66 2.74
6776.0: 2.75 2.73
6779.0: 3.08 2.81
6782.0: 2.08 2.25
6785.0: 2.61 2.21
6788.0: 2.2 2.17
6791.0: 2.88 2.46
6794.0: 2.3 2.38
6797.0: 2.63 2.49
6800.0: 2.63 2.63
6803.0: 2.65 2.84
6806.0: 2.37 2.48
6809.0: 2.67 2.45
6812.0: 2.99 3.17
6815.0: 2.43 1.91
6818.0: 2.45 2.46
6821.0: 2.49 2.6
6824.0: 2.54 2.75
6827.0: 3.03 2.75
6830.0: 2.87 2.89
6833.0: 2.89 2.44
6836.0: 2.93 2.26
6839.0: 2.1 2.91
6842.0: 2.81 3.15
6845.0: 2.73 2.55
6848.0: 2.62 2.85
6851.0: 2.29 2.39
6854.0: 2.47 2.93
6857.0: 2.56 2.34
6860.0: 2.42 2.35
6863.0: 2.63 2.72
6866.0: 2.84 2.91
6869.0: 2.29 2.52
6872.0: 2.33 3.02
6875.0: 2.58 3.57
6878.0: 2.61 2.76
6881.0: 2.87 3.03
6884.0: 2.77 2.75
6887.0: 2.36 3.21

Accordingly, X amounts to 0.09 mag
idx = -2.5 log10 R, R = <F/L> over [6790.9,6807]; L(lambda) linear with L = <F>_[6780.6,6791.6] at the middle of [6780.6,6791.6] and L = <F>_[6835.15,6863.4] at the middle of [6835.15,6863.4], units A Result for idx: -0.063 mag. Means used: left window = 2.36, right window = 2.59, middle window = 2.56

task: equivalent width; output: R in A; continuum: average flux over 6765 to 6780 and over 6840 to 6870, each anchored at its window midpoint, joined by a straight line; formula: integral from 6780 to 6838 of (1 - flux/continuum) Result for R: 2.8 A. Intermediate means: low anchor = 2.74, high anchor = 2.63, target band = 2.57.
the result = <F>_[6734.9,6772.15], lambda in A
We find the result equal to 2.54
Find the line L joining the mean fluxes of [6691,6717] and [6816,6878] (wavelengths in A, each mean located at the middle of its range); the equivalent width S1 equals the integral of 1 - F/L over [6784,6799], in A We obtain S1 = 1.5 A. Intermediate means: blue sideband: 2.78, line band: 2.43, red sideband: 2.64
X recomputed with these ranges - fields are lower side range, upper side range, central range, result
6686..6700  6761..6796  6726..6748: 0.04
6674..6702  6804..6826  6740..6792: 0.05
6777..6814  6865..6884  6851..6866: 0.08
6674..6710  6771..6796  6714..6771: 0.08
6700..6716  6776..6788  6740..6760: 0.11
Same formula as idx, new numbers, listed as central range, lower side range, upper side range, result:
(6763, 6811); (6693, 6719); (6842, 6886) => 0.059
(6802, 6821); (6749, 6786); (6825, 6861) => 0.024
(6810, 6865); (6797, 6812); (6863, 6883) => 0.022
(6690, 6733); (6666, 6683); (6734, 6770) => 0.079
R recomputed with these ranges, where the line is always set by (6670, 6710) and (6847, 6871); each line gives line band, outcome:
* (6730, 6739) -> 0.5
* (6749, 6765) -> 1.3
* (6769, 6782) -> -0.2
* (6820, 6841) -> -0.5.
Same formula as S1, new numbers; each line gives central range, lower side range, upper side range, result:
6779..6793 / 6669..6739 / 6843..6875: 1.0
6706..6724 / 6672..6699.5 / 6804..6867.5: 1.5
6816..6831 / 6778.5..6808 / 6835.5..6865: -0.3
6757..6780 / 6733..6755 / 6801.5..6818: -1.9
